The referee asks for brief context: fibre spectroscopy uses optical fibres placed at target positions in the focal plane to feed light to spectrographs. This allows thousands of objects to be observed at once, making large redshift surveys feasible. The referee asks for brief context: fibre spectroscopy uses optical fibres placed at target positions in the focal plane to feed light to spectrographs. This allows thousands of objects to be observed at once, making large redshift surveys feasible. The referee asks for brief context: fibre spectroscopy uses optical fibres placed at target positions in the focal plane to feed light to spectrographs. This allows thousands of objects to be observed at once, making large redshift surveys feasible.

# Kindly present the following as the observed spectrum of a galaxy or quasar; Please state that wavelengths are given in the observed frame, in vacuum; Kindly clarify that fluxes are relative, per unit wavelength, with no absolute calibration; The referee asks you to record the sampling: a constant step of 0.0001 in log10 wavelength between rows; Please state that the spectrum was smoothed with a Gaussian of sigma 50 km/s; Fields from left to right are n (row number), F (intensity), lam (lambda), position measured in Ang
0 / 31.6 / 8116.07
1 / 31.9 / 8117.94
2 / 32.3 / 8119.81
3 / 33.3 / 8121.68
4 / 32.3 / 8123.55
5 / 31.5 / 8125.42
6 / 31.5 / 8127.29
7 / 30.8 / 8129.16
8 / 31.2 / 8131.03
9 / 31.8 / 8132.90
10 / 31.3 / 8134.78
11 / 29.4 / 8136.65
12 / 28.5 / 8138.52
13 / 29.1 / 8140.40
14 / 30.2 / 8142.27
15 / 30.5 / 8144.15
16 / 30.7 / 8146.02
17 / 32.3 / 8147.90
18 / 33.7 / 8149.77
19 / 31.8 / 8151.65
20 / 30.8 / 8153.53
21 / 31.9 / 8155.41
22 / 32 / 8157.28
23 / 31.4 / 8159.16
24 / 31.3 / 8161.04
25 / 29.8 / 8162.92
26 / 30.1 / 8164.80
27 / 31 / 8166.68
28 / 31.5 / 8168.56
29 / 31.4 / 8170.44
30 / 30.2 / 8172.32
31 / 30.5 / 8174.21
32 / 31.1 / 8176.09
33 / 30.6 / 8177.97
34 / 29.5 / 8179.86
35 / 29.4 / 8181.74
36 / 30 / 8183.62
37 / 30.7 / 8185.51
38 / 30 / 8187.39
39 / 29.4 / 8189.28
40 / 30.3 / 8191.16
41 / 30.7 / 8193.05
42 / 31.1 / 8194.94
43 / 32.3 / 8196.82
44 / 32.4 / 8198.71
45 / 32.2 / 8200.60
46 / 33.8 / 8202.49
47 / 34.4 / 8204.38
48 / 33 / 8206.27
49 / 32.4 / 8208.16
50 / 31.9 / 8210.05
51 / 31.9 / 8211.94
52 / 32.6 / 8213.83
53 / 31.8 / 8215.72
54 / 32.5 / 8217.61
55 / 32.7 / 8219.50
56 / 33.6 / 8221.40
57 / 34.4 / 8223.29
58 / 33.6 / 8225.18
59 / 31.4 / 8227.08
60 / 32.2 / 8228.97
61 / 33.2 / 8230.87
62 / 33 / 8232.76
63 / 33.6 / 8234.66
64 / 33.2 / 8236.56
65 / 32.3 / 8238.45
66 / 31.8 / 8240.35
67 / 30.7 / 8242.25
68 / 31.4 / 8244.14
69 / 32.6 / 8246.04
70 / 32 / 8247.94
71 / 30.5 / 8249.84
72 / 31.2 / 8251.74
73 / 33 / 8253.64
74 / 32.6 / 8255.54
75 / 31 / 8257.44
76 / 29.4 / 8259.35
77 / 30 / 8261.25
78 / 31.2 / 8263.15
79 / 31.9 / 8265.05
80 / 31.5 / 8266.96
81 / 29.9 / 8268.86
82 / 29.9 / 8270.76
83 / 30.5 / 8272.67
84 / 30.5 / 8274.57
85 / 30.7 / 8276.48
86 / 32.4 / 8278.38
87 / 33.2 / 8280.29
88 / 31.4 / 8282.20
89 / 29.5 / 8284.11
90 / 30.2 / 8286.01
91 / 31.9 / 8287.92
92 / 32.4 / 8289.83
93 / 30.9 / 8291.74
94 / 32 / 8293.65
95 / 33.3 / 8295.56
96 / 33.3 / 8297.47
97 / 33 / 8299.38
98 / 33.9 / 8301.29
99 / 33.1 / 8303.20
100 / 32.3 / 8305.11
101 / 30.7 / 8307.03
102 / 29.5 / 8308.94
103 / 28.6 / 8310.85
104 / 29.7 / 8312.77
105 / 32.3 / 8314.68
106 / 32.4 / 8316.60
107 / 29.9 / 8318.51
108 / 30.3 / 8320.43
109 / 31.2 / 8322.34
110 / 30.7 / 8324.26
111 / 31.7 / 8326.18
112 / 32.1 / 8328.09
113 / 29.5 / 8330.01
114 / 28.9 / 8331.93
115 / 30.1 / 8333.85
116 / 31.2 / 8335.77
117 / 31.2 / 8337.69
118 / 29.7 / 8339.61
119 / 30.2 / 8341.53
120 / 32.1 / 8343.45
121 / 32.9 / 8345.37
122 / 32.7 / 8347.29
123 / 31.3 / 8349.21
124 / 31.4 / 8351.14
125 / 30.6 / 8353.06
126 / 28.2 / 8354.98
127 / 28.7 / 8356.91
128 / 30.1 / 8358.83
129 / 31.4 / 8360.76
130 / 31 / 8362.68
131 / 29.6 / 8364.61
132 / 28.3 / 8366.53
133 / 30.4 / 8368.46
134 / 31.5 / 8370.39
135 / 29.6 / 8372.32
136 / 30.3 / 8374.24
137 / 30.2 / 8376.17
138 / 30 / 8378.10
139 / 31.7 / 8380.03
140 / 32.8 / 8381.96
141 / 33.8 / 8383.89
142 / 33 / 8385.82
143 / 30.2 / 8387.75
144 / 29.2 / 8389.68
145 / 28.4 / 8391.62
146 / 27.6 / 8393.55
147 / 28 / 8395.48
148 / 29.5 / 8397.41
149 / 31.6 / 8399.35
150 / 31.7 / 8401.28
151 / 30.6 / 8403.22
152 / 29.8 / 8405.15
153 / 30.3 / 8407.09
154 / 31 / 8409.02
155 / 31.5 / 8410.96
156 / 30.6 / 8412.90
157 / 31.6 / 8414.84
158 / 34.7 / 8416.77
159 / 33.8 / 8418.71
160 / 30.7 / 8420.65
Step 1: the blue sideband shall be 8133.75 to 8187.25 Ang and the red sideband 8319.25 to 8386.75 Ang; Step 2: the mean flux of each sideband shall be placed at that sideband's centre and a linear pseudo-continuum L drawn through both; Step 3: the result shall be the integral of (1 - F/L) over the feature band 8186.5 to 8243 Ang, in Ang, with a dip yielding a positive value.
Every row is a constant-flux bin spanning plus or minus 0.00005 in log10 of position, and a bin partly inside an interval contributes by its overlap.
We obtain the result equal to -2.8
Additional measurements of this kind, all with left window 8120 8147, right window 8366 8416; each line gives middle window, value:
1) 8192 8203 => -0.42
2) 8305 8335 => 0.07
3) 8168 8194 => 0.40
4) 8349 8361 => 0.19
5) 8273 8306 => -1.38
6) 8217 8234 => -1.21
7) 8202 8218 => -0.97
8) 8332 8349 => -0.29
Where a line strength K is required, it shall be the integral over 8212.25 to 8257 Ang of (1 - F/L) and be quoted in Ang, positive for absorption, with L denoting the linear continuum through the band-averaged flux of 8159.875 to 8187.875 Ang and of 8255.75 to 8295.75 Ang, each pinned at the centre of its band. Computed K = -2.2 Ang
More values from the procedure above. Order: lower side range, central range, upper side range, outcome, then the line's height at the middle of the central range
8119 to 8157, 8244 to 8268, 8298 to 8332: -0.1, 31.2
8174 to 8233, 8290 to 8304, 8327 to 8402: -0.8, 31.1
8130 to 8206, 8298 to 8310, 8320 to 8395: -0.5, 30.7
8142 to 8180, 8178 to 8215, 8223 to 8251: 0.3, 31.7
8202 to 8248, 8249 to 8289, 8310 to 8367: 1.0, 31.9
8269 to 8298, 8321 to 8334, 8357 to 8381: 0.1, 30.8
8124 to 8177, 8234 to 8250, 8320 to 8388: -0.6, 30.9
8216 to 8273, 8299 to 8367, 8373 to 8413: 0.6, 31.1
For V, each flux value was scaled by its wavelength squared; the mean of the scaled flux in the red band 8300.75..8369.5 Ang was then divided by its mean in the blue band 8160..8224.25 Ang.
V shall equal 1.01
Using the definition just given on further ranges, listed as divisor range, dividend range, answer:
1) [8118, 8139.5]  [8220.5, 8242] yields 1.08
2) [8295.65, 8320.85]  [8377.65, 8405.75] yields 0.99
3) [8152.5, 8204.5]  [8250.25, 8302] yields 1.04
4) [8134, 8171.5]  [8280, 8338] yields 1.05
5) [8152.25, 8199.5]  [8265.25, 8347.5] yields 1.05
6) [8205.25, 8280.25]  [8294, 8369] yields 0.99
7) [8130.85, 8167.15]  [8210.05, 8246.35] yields 1.07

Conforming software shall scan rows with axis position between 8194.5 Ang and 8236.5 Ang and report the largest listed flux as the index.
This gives 34.4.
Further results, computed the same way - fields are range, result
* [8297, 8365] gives 33.9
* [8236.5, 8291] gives 33.2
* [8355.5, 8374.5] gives 31.5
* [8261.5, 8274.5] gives 31.9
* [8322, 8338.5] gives 32.1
